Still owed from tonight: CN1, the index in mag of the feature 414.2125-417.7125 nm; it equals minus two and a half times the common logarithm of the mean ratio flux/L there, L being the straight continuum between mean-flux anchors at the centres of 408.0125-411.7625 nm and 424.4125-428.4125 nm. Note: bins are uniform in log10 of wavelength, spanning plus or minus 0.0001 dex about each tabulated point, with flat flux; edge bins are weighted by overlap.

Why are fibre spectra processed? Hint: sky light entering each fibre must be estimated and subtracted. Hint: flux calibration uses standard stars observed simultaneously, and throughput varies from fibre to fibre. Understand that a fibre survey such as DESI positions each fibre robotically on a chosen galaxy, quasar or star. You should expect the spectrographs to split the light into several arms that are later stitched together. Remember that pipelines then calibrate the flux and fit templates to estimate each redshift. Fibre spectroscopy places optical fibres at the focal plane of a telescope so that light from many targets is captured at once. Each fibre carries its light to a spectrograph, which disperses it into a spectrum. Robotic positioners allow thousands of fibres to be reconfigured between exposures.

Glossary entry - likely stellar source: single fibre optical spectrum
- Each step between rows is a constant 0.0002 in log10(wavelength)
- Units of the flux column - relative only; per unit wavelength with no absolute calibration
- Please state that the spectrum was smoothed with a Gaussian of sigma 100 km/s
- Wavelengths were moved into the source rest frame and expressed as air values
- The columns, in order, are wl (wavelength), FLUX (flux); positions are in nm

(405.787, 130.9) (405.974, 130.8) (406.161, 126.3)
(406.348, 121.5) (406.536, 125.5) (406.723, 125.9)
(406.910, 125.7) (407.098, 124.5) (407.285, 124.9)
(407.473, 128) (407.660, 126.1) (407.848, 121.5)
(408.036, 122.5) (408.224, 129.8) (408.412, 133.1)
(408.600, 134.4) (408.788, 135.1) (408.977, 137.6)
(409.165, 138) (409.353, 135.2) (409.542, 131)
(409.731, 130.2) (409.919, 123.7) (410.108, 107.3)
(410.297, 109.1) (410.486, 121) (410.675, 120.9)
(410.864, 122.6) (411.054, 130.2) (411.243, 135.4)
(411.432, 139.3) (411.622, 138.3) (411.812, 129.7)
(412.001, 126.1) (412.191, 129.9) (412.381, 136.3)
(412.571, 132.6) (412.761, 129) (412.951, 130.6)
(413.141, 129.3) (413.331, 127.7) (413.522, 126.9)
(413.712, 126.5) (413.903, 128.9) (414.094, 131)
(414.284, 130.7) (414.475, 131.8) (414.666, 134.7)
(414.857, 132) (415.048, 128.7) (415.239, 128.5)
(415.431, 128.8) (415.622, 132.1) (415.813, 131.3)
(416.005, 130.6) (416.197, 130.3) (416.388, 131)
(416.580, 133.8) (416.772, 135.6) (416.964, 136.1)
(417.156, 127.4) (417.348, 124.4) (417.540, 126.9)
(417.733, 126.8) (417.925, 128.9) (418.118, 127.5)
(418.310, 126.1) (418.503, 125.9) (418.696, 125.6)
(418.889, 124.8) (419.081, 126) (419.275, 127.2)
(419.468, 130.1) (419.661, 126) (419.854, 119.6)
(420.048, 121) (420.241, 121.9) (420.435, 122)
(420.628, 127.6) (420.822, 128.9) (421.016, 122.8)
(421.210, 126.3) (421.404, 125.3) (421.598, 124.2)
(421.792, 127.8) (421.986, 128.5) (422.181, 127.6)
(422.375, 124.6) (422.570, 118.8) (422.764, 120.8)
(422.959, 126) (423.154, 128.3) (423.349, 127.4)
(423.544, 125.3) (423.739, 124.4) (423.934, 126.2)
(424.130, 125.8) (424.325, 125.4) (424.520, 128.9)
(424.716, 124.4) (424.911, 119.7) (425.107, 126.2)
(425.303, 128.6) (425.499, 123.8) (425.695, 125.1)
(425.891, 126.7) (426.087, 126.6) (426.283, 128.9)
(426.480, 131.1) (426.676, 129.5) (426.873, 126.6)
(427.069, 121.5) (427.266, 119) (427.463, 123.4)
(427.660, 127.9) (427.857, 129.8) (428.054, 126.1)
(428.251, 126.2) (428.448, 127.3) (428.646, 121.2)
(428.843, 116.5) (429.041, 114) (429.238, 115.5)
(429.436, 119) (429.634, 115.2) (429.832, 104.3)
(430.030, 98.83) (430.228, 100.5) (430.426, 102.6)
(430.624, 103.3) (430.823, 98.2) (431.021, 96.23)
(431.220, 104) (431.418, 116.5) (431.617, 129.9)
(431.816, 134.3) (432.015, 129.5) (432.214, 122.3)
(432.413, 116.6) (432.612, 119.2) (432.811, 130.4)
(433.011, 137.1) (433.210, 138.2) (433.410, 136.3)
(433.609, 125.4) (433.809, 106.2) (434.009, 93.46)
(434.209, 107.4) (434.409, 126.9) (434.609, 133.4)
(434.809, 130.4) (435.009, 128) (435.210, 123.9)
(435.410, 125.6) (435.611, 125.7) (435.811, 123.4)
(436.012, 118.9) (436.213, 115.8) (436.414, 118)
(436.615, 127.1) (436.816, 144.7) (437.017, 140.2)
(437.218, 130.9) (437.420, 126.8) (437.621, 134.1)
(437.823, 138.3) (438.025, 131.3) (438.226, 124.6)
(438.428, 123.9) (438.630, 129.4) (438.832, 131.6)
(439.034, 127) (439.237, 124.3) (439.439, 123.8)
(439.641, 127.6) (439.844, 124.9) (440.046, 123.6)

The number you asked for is -0.02 mag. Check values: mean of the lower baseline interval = 129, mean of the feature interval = 131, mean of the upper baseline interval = 126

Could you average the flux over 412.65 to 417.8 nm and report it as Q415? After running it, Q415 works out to 130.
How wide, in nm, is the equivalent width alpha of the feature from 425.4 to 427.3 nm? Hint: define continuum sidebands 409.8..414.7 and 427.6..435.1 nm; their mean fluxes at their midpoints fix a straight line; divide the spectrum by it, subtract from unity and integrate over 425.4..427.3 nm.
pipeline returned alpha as -0.08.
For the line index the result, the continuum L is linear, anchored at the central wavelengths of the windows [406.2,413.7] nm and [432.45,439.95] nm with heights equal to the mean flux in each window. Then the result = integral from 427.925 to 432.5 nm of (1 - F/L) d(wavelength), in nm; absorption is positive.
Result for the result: 0.43 nm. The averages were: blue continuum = 128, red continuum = 126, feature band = 115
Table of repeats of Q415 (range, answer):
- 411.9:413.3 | 130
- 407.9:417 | 130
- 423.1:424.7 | 126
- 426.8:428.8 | 125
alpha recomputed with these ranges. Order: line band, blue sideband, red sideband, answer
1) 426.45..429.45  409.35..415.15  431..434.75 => 0.002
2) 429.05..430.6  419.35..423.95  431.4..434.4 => 0.195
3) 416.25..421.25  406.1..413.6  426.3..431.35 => -0.184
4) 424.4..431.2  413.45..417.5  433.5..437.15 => 0.378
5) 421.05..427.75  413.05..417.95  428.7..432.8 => -0.297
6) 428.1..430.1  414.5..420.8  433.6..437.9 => 0.153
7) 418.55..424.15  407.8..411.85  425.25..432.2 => -0.114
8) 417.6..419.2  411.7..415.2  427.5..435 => 0.006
